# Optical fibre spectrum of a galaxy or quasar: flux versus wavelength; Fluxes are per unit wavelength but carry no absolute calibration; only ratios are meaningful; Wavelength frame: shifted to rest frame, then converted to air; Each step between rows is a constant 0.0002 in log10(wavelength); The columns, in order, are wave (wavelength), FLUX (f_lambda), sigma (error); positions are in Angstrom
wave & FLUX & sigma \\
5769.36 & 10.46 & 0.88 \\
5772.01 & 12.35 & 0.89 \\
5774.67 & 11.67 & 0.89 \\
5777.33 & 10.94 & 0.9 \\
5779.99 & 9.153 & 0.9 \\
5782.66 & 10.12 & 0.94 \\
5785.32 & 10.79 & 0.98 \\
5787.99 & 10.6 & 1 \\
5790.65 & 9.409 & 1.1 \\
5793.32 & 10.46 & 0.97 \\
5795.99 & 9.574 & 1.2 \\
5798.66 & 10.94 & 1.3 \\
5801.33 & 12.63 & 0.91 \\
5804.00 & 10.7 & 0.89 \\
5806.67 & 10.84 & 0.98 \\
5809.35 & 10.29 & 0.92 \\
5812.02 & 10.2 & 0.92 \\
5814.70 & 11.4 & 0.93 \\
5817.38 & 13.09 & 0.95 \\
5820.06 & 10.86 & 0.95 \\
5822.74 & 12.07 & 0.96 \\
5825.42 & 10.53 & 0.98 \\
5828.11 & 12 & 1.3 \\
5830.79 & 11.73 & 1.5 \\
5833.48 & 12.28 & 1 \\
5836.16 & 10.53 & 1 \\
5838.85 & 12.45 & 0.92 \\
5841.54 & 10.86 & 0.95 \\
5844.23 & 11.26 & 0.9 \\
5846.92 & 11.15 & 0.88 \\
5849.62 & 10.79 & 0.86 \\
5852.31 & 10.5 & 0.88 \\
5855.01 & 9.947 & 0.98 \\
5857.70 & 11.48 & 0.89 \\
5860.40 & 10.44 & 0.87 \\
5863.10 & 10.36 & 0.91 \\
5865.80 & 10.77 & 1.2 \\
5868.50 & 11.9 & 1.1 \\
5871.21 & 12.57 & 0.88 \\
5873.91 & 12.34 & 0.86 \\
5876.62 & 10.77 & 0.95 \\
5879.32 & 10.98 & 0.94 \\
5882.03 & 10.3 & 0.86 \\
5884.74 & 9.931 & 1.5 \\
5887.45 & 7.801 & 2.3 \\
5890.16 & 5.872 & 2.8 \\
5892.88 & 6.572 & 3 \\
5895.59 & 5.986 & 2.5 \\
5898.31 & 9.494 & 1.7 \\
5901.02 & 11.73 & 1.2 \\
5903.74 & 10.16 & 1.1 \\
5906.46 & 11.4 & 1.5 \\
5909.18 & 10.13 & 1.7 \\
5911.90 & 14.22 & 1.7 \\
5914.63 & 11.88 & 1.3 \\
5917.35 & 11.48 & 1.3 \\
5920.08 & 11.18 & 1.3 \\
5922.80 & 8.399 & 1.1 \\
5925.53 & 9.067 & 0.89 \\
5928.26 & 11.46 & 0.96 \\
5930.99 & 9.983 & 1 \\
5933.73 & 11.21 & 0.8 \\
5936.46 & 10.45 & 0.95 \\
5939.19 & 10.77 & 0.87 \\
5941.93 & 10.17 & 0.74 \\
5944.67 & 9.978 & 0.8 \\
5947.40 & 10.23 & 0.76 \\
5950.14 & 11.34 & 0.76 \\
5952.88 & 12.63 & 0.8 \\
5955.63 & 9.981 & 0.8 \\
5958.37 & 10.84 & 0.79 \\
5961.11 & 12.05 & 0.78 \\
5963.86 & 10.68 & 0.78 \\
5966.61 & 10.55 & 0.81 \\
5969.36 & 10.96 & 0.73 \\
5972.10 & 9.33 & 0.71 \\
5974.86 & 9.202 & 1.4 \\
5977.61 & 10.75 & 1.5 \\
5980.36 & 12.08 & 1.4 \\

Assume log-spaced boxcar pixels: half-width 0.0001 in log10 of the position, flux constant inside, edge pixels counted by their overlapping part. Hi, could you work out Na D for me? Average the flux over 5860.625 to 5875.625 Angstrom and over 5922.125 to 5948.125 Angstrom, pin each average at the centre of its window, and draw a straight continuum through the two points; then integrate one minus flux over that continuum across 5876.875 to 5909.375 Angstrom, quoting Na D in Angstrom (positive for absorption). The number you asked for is 5.27 Angstrom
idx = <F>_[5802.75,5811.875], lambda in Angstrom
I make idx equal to 10.6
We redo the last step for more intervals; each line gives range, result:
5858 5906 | 9.94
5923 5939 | 10.3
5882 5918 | 9.73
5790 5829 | 11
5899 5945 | 10.8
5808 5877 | 11.3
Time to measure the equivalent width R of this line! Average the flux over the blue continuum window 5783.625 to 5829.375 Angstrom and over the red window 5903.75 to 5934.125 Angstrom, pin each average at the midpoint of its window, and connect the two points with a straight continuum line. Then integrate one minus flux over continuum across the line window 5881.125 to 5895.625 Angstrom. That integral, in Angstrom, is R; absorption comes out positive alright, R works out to 4.1 Angstrom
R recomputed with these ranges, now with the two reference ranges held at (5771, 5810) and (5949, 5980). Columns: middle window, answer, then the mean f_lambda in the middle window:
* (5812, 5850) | -2.69 Angstrom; 11.5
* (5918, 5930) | 0.73 Angstrom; 10.1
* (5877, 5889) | 1.09 Angstrom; 9.78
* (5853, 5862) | 0.10 Angstrom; 10.6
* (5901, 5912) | -0.45 Angstrom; 11.2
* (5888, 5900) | 4.00 Angstrom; 7.17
